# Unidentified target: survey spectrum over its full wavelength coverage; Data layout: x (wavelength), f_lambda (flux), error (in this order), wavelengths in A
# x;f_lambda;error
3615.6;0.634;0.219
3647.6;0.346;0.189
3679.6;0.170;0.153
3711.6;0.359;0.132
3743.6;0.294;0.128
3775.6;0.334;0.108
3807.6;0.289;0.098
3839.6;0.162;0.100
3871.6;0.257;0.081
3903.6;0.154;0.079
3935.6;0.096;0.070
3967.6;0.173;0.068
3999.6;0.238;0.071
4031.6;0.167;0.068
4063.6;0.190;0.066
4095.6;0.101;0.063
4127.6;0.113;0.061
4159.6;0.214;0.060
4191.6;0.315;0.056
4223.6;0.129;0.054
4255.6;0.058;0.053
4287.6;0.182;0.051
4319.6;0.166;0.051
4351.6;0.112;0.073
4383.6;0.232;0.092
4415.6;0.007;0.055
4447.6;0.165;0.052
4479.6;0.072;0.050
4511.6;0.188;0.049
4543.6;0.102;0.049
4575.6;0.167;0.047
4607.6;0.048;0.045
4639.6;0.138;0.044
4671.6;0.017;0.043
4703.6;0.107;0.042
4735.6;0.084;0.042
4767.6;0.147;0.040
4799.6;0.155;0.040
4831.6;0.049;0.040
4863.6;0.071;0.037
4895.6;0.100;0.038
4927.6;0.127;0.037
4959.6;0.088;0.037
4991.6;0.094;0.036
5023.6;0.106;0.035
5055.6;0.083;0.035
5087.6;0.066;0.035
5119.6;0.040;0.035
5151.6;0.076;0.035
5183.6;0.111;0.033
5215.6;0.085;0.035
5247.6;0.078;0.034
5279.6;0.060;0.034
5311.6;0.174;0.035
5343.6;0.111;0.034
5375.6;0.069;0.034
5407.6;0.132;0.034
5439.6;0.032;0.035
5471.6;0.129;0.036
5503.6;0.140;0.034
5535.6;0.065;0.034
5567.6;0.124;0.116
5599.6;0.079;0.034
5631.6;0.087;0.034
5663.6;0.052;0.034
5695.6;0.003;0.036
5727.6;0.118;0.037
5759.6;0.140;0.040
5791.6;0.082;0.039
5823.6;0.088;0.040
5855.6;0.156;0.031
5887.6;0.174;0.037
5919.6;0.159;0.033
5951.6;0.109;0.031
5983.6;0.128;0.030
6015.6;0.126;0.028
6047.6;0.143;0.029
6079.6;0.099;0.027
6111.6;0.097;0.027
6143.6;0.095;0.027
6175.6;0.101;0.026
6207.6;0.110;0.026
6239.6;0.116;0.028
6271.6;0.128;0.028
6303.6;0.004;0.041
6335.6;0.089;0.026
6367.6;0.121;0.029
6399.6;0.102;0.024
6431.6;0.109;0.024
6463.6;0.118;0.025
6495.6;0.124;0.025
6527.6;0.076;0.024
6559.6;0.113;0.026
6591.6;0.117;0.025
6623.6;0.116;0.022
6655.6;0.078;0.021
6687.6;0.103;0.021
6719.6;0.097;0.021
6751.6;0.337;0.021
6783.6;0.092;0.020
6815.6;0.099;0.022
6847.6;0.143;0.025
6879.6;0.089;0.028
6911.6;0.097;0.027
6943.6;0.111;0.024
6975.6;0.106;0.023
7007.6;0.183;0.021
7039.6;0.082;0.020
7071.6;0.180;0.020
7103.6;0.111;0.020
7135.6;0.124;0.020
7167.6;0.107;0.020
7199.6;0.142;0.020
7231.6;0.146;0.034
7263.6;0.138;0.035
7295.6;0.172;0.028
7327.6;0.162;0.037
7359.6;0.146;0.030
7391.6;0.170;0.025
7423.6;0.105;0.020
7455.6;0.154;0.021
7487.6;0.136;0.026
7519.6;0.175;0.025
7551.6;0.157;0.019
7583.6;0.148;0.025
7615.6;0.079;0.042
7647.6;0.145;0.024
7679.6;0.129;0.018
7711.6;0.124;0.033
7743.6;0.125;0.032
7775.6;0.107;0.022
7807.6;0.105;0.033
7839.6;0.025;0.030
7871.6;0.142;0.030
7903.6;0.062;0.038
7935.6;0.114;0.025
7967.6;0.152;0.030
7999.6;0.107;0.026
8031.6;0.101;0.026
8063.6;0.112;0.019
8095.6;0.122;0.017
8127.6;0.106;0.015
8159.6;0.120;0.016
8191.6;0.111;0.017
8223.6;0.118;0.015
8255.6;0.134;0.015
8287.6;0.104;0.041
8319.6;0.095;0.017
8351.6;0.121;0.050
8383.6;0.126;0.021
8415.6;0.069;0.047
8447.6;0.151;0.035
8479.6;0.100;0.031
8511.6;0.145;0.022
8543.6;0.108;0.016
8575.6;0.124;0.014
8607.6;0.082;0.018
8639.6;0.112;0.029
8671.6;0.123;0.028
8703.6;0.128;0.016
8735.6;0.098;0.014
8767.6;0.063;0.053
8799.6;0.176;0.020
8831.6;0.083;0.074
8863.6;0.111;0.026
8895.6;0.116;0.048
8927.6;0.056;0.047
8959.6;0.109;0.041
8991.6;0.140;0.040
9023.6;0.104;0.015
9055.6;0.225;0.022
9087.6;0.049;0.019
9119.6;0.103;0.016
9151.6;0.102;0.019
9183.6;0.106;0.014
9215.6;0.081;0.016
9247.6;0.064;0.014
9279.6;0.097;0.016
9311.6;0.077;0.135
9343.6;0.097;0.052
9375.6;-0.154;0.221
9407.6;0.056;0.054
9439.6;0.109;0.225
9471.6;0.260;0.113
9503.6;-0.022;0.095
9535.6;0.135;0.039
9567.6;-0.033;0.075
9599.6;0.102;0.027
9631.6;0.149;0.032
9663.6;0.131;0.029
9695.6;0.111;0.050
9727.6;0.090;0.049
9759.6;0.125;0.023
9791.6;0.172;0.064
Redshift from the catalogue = 0.810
